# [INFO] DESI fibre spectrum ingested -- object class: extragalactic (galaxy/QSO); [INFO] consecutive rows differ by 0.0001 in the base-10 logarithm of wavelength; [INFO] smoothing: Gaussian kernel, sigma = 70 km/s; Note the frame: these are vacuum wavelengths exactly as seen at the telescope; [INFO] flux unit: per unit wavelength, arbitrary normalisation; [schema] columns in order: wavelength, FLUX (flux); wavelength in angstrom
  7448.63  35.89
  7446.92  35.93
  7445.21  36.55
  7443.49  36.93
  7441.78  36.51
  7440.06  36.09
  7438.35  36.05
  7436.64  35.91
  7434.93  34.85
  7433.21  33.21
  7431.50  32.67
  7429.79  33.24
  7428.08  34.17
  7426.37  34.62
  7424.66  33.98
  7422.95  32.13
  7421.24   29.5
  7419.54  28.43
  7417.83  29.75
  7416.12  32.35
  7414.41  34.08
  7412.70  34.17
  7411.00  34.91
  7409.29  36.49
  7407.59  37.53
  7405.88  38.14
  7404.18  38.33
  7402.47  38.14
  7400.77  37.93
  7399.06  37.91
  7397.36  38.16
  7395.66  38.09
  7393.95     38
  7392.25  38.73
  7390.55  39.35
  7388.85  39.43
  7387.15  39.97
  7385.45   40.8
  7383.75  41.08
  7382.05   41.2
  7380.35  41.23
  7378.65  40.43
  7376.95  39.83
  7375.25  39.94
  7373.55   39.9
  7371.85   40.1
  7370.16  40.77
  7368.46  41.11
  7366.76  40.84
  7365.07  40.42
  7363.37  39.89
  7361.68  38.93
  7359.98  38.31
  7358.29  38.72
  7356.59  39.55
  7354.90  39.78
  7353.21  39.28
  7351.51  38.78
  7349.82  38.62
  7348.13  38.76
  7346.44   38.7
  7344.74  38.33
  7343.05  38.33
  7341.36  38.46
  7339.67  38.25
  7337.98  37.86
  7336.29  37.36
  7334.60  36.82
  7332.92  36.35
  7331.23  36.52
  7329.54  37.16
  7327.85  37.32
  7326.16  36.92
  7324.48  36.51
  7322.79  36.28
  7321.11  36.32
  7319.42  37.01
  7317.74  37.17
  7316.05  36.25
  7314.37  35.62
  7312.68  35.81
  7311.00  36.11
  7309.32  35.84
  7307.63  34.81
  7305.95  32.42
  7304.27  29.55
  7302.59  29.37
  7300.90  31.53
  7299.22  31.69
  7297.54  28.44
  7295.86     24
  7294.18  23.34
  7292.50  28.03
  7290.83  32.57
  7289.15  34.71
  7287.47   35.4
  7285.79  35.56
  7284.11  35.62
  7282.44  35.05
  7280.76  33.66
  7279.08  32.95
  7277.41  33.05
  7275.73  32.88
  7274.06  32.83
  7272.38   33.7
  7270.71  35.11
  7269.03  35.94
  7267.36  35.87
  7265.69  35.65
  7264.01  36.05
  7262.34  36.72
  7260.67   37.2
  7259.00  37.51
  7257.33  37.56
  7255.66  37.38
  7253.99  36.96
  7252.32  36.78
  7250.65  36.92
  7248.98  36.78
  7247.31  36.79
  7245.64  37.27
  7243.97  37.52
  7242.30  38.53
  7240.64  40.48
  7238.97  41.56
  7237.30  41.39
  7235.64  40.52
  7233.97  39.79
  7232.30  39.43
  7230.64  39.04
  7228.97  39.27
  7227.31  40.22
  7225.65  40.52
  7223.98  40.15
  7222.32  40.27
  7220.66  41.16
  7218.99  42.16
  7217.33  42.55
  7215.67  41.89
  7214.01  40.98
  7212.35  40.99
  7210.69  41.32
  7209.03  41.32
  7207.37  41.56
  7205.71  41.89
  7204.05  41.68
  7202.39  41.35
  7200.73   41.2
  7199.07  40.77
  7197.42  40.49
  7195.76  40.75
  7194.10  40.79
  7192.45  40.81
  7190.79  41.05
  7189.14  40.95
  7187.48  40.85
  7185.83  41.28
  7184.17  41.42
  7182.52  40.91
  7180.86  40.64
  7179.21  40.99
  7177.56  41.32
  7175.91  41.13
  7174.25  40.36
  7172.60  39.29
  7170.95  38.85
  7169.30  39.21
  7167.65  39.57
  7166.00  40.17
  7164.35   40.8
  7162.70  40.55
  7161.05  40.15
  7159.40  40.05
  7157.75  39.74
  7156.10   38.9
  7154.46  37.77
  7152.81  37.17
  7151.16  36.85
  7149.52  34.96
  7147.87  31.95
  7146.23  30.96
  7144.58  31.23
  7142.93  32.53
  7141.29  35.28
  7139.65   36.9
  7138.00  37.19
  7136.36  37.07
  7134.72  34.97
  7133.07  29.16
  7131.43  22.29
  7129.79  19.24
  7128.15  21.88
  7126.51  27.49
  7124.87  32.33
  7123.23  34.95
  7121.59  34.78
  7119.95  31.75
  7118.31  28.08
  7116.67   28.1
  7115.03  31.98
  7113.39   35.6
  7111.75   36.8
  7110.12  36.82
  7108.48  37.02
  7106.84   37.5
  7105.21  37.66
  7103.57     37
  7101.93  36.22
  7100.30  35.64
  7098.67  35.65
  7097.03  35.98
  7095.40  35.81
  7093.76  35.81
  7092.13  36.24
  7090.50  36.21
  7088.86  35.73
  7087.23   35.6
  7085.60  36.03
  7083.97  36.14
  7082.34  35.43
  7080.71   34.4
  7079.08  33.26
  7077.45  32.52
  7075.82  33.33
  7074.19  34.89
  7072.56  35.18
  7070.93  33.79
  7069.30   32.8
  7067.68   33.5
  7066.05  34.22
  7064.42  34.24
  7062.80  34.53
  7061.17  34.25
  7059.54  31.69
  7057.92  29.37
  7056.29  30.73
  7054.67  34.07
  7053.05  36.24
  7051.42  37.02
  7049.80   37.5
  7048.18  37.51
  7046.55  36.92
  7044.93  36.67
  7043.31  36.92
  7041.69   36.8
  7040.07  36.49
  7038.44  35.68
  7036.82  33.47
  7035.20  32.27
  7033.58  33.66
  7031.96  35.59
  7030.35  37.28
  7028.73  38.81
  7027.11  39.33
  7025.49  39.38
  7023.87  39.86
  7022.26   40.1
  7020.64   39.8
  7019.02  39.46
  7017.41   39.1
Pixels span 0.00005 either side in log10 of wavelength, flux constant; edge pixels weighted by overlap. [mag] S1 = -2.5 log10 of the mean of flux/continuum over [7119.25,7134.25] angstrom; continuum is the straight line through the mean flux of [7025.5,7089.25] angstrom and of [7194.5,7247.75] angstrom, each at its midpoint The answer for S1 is 0.30 mag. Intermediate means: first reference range 35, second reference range 40.5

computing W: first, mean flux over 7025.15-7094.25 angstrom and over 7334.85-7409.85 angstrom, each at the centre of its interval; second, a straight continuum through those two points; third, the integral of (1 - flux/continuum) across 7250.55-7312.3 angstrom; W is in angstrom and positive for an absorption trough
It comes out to 6.87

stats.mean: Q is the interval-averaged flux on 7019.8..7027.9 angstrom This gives 39.7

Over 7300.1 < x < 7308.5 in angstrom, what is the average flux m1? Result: 31.5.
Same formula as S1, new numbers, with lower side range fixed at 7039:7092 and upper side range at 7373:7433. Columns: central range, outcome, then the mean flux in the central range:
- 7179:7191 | -0.16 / 41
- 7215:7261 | -0.10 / 39.2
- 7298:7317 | 0.08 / 33.4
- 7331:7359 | -0.06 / 38.3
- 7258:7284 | 0.03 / 35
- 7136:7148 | 0.03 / 34.2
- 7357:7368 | -0.09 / 39.6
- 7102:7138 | 0.09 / 32.2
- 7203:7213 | -0.17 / 41.5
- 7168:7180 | -0.14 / 40.1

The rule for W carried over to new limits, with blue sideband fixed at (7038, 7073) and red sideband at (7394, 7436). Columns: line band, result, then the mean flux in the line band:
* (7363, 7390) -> -4.40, 40.4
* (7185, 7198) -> -2.28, 40.9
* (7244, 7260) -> -1.08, 37.1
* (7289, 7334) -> 1.49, 33.6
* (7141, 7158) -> -0.13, 35.1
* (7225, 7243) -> -2.74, 40.1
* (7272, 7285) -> 0.39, 33.7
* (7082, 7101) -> -0.58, 35.9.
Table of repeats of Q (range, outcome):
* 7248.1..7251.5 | 36.8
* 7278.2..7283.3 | 33.9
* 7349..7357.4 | 39.2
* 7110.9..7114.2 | 36.3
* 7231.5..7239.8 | 40.5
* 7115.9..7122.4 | 30.7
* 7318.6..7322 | 36.7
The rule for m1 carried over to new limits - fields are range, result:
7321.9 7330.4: 36.8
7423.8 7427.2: 34.3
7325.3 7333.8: 36.9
